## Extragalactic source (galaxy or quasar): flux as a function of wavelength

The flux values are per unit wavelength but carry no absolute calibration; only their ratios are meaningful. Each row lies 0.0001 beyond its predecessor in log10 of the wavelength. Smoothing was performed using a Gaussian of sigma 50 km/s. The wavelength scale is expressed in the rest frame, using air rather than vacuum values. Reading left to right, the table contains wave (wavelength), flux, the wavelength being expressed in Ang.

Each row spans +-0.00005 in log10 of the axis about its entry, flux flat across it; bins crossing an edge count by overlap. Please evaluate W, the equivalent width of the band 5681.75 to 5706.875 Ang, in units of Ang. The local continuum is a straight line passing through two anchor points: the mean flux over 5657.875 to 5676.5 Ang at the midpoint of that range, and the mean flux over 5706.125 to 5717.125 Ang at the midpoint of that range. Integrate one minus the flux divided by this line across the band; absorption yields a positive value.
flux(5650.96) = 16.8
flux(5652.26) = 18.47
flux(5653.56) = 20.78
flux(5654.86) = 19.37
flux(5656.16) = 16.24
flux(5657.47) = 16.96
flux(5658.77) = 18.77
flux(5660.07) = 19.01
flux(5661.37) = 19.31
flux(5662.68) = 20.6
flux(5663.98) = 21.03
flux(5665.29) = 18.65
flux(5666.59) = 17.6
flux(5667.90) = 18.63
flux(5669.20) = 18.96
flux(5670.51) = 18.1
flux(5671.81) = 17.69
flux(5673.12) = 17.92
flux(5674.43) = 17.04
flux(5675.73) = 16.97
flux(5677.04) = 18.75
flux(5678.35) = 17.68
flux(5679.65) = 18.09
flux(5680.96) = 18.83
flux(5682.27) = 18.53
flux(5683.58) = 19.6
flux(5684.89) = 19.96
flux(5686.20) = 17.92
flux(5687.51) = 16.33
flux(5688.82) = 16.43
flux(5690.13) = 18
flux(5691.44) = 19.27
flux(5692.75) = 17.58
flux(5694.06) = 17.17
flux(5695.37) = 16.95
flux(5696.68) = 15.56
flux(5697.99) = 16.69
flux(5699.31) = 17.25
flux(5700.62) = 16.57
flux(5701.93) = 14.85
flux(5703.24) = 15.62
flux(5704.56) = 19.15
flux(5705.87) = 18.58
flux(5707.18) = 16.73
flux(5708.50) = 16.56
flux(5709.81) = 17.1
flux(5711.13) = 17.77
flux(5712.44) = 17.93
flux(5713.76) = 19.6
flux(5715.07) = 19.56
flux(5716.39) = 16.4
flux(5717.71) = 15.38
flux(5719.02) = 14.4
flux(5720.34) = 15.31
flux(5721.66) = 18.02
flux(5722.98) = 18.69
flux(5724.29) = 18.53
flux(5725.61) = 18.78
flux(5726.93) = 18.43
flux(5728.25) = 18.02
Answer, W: 0.8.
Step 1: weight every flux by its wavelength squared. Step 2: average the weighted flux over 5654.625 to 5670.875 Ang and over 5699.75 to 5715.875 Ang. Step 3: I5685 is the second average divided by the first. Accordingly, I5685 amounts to 1.0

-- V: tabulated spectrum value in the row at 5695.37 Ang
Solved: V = 16.95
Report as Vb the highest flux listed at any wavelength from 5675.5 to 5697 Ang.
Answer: 19.96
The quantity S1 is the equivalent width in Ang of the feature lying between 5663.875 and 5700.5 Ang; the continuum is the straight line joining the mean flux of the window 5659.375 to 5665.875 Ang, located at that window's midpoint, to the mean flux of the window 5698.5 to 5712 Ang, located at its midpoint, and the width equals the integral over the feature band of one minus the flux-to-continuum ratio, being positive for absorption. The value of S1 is 1.1 Ang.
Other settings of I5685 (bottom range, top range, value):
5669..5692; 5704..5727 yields 0.98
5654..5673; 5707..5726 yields 0.95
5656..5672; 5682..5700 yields 0.95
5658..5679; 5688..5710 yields 0.93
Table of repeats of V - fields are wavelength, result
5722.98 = 18.69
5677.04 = 18.75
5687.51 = 16.33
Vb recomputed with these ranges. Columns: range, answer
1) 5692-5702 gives 17.58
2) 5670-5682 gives 18.83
